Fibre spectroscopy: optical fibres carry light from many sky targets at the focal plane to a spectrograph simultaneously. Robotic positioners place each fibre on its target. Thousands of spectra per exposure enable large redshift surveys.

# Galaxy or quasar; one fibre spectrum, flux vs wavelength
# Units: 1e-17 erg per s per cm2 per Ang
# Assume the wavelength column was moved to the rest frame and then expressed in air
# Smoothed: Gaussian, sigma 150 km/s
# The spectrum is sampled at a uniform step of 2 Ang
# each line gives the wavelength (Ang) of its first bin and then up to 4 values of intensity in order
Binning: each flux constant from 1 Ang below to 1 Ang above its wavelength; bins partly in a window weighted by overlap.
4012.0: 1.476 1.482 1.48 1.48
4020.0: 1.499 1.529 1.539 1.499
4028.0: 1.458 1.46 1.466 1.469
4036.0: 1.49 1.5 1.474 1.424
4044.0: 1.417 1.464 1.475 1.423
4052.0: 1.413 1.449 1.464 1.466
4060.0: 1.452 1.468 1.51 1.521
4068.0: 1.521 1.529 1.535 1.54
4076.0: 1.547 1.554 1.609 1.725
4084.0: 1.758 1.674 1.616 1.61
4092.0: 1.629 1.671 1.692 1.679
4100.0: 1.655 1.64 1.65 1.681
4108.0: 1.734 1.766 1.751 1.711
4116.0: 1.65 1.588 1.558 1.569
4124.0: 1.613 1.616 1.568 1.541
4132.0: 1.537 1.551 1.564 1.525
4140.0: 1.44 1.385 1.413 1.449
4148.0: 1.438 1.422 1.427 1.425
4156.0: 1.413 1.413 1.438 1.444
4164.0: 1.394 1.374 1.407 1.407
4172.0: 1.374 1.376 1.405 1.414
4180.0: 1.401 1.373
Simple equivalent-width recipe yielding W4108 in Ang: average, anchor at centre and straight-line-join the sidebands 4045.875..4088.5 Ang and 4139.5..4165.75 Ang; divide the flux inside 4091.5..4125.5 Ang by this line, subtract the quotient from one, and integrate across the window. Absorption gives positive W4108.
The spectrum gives -4.2 Ang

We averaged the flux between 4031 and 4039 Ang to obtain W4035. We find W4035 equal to 1.48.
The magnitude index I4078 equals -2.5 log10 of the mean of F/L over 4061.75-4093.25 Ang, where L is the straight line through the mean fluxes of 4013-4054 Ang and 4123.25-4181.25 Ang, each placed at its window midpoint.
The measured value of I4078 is -0.09 mag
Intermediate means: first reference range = 1.47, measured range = 1.59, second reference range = 1.45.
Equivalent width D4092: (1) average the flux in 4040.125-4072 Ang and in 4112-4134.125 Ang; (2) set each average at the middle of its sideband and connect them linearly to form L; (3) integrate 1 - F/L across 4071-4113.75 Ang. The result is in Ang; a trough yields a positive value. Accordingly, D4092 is -3.2 Ang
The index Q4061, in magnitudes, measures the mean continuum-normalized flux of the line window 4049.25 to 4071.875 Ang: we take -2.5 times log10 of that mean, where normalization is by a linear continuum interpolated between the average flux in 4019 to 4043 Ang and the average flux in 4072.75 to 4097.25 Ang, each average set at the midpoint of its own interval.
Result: 0.06 mag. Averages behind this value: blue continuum 1.48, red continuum 1.63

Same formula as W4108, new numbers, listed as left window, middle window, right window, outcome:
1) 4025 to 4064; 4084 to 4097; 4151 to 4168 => -1.9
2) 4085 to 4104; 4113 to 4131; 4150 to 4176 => -0.5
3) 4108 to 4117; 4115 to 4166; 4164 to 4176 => 2.2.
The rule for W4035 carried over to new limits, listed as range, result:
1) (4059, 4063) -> 1.46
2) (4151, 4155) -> 1.43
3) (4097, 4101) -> 1.67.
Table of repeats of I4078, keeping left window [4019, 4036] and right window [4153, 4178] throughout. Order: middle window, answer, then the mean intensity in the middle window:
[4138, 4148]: -0.01 mag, 1.43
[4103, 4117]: -0.18 mag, 1.71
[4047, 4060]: 0.02 mag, 1.45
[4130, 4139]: -0.09 mag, 1.54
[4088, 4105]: -0.14 mag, 1.65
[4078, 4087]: -0.15 mag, 1.68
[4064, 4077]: -0.05 mag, 1.53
